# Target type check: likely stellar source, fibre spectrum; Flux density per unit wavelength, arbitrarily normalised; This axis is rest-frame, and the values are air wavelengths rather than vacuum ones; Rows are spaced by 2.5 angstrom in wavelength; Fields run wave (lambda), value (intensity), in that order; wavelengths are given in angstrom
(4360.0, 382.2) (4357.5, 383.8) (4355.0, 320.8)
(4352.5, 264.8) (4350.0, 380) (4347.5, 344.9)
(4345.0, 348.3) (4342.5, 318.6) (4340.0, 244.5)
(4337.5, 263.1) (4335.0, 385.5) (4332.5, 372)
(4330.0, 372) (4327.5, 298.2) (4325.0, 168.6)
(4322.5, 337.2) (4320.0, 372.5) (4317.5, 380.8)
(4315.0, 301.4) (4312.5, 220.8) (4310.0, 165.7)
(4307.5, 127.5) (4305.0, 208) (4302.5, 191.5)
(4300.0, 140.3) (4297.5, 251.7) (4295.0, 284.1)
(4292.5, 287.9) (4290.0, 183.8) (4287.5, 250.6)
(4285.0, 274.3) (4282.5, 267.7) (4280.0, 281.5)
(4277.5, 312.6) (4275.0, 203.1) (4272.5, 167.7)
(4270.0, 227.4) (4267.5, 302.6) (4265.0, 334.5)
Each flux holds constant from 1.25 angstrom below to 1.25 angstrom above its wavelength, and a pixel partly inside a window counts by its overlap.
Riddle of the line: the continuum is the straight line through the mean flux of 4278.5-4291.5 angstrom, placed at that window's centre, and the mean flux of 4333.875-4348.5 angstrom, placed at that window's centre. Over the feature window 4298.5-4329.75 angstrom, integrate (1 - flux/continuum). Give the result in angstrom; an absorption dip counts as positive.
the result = 4.46 angstrom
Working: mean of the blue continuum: 253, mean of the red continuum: 316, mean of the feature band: 247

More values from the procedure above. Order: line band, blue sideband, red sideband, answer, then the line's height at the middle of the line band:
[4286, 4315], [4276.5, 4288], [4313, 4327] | 7.6 angstrom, 292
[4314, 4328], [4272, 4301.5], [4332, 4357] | -0.9 angstrom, 292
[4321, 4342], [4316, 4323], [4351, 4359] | 2.7 angstrom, 351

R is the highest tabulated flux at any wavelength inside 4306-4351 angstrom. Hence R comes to 385.5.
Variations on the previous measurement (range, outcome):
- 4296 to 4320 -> 380.8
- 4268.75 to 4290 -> 312.6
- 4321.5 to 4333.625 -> 372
